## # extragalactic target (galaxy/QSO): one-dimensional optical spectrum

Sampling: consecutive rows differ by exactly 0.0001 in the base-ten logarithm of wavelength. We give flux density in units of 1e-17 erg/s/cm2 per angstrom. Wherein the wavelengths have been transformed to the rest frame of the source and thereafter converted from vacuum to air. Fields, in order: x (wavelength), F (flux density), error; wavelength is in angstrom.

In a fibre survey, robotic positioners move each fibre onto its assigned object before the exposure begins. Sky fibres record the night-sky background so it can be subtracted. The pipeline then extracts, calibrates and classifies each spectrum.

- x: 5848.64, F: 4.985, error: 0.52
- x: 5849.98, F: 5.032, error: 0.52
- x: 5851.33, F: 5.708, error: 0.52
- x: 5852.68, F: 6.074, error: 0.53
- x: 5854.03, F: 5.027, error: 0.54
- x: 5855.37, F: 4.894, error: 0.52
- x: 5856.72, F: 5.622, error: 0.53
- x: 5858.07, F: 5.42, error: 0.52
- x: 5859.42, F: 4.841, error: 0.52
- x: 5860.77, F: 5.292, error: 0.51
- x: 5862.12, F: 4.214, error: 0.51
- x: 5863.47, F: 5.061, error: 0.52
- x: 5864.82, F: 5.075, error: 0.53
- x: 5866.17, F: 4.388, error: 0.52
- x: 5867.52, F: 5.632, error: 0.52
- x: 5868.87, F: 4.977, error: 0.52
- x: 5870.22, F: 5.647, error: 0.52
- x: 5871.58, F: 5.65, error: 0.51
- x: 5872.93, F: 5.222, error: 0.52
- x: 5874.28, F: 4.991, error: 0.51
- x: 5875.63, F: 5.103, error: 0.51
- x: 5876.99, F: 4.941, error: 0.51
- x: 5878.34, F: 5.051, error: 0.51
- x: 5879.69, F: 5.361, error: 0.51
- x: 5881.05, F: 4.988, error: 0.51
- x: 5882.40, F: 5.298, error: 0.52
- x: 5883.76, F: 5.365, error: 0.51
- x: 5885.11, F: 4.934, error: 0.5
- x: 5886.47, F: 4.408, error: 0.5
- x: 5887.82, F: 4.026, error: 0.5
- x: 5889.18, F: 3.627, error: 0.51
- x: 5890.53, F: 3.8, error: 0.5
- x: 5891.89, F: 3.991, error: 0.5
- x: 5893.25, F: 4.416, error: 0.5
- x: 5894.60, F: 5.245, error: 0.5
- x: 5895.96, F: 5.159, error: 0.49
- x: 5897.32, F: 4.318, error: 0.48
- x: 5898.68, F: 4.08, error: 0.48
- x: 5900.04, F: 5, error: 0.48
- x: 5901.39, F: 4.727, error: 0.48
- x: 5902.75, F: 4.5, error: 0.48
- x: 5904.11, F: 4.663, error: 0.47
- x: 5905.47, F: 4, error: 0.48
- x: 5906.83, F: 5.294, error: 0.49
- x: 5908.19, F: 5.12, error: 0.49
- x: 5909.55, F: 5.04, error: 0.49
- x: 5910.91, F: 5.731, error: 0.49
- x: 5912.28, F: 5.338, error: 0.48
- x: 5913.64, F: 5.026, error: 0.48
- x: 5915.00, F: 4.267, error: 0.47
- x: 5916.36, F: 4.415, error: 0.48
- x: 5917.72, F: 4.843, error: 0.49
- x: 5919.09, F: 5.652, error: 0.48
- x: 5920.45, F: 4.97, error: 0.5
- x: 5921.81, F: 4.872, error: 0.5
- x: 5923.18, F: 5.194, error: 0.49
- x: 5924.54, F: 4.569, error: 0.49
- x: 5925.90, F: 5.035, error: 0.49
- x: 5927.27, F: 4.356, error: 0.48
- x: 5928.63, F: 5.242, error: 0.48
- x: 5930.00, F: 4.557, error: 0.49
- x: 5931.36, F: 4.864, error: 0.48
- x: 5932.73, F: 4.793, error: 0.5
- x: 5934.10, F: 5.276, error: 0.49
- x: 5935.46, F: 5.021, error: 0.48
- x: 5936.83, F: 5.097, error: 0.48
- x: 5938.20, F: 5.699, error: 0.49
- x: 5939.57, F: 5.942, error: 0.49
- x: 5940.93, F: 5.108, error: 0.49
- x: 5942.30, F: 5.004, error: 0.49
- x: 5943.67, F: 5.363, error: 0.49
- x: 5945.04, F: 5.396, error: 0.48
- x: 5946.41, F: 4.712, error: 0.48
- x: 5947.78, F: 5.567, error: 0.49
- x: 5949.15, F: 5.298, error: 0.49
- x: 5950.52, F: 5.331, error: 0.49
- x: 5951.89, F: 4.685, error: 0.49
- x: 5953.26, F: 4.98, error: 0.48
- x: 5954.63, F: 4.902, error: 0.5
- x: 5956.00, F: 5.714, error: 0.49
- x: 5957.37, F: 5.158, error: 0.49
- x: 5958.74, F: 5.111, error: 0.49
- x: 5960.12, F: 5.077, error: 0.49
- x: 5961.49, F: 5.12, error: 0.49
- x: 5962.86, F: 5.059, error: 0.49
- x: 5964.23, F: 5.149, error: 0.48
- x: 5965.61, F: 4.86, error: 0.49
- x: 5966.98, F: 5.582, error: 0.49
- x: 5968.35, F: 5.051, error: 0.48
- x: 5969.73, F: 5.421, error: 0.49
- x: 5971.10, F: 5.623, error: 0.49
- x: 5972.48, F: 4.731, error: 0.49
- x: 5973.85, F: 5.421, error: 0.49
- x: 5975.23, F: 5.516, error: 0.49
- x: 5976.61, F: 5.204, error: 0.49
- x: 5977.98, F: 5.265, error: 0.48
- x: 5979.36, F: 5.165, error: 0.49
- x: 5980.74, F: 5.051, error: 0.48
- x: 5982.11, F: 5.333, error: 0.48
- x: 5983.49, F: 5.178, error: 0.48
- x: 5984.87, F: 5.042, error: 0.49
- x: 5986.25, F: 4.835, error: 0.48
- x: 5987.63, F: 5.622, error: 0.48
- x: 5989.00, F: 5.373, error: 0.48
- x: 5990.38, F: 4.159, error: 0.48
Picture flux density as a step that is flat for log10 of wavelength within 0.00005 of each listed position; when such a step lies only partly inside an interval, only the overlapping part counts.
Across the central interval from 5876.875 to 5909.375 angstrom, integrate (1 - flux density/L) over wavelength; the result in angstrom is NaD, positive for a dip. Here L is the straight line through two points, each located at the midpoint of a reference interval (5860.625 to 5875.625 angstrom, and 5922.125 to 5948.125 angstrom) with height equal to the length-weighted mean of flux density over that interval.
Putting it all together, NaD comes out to 2.6 angstrom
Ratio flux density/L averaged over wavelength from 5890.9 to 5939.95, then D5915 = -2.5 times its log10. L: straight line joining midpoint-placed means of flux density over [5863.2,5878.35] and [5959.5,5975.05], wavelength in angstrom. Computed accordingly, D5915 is 0.063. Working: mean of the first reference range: 5.15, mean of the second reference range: 5.2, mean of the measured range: 4.88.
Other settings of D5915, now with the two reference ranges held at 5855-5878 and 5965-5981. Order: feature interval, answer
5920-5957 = 0.023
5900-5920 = 0.057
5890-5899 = 0.159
